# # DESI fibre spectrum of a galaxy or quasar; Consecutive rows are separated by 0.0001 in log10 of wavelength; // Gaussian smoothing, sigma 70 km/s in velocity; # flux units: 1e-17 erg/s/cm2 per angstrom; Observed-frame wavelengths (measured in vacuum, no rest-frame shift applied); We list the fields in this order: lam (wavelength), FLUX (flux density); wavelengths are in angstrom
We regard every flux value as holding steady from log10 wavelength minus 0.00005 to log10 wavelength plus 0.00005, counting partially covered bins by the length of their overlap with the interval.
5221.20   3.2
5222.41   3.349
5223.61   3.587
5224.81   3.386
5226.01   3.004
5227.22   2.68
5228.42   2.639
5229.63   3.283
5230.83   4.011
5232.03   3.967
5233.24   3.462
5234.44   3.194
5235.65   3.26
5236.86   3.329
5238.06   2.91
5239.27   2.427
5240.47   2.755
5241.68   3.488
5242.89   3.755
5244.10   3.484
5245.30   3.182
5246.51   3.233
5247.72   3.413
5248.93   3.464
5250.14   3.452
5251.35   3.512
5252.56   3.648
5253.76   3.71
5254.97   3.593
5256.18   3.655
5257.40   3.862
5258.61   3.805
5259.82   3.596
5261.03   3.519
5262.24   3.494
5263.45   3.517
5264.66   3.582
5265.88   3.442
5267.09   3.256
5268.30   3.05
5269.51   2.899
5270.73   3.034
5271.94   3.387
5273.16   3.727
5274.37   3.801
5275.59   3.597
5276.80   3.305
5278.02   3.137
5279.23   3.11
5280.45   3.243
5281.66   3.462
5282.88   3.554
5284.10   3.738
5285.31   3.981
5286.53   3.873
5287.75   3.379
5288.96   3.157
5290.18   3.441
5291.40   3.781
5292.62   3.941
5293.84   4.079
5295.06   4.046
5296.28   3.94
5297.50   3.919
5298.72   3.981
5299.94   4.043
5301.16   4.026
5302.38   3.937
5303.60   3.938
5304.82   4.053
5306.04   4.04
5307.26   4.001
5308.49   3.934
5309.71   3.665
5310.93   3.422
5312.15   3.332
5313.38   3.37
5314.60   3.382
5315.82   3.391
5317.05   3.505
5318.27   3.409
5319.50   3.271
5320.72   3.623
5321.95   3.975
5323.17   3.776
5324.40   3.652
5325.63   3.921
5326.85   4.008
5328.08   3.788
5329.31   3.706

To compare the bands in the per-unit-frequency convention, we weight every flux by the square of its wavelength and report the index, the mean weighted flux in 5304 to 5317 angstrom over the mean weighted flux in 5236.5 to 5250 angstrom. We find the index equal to 1.16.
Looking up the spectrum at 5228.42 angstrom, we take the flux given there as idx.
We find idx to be 2.639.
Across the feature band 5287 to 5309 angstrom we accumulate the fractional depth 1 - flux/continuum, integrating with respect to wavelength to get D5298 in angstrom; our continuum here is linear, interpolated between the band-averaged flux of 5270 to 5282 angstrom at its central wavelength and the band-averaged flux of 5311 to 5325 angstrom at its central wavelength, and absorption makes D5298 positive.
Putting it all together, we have -2.7 angstrom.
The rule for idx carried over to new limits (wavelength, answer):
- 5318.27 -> 3.409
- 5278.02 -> 3.137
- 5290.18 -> 3.441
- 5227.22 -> 2.68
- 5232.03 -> 3.967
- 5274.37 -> 3.801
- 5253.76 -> 3.71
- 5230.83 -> 4.011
